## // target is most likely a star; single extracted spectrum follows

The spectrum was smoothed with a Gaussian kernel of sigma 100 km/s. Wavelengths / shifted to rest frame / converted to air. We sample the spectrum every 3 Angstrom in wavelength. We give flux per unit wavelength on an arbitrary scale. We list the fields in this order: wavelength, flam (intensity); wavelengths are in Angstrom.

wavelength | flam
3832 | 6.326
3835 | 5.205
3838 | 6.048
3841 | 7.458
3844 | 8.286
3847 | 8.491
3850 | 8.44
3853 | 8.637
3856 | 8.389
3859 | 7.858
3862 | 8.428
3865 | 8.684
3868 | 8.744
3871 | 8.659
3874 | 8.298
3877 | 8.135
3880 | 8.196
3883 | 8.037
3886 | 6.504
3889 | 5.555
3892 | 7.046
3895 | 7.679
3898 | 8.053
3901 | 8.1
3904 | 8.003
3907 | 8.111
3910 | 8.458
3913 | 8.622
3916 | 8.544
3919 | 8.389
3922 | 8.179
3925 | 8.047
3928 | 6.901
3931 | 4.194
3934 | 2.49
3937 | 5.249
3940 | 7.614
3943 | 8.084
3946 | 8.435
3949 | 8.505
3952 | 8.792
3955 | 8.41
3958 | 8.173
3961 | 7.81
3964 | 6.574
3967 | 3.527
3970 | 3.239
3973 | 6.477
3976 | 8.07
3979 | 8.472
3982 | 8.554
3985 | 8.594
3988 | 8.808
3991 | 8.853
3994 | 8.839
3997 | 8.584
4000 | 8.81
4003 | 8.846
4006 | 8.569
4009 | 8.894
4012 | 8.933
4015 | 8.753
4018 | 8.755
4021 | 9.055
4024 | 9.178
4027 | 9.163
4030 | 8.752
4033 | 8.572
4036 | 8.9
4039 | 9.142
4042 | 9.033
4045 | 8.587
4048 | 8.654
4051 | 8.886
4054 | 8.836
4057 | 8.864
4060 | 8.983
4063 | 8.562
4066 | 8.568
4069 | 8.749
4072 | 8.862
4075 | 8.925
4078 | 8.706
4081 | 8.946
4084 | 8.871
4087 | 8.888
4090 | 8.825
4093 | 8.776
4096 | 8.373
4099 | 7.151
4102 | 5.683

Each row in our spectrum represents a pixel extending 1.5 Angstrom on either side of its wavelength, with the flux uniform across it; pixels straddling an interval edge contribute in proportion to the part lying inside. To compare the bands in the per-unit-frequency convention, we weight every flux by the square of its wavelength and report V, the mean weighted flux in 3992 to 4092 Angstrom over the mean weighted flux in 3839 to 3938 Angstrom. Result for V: 1.25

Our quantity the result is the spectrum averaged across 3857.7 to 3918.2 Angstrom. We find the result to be 7.99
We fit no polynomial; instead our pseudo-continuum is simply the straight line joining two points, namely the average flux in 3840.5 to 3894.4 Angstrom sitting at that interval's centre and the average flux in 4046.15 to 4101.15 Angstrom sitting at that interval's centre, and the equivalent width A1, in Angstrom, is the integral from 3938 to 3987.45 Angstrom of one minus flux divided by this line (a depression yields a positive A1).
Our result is 5.0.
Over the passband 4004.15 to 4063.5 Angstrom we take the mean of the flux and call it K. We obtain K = 8.86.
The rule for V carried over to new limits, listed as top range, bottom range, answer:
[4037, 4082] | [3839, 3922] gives 1.20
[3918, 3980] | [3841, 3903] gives 0.90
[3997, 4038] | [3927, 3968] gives 1.35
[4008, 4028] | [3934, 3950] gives 1.32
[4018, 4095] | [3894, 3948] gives 1.28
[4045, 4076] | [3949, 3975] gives 1.36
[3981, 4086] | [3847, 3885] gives 1.15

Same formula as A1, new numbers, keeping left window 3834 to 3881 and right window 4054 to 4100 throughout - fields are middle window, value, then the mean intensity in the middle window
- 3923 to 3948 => 5.5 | 6.46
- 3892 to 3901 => 0.4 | 7.77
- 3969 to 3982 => 2.3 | 6.92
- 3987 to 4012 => -1.0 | 8.78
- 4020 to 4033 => -0.7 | 8.98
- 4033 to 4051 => -0.5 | 8.84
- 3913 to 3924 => -0.2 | 8.39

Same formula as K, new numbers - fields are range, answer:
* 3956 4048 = 8.23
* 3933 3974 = 6.72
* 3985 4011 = 8.77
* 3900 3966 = 7.5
